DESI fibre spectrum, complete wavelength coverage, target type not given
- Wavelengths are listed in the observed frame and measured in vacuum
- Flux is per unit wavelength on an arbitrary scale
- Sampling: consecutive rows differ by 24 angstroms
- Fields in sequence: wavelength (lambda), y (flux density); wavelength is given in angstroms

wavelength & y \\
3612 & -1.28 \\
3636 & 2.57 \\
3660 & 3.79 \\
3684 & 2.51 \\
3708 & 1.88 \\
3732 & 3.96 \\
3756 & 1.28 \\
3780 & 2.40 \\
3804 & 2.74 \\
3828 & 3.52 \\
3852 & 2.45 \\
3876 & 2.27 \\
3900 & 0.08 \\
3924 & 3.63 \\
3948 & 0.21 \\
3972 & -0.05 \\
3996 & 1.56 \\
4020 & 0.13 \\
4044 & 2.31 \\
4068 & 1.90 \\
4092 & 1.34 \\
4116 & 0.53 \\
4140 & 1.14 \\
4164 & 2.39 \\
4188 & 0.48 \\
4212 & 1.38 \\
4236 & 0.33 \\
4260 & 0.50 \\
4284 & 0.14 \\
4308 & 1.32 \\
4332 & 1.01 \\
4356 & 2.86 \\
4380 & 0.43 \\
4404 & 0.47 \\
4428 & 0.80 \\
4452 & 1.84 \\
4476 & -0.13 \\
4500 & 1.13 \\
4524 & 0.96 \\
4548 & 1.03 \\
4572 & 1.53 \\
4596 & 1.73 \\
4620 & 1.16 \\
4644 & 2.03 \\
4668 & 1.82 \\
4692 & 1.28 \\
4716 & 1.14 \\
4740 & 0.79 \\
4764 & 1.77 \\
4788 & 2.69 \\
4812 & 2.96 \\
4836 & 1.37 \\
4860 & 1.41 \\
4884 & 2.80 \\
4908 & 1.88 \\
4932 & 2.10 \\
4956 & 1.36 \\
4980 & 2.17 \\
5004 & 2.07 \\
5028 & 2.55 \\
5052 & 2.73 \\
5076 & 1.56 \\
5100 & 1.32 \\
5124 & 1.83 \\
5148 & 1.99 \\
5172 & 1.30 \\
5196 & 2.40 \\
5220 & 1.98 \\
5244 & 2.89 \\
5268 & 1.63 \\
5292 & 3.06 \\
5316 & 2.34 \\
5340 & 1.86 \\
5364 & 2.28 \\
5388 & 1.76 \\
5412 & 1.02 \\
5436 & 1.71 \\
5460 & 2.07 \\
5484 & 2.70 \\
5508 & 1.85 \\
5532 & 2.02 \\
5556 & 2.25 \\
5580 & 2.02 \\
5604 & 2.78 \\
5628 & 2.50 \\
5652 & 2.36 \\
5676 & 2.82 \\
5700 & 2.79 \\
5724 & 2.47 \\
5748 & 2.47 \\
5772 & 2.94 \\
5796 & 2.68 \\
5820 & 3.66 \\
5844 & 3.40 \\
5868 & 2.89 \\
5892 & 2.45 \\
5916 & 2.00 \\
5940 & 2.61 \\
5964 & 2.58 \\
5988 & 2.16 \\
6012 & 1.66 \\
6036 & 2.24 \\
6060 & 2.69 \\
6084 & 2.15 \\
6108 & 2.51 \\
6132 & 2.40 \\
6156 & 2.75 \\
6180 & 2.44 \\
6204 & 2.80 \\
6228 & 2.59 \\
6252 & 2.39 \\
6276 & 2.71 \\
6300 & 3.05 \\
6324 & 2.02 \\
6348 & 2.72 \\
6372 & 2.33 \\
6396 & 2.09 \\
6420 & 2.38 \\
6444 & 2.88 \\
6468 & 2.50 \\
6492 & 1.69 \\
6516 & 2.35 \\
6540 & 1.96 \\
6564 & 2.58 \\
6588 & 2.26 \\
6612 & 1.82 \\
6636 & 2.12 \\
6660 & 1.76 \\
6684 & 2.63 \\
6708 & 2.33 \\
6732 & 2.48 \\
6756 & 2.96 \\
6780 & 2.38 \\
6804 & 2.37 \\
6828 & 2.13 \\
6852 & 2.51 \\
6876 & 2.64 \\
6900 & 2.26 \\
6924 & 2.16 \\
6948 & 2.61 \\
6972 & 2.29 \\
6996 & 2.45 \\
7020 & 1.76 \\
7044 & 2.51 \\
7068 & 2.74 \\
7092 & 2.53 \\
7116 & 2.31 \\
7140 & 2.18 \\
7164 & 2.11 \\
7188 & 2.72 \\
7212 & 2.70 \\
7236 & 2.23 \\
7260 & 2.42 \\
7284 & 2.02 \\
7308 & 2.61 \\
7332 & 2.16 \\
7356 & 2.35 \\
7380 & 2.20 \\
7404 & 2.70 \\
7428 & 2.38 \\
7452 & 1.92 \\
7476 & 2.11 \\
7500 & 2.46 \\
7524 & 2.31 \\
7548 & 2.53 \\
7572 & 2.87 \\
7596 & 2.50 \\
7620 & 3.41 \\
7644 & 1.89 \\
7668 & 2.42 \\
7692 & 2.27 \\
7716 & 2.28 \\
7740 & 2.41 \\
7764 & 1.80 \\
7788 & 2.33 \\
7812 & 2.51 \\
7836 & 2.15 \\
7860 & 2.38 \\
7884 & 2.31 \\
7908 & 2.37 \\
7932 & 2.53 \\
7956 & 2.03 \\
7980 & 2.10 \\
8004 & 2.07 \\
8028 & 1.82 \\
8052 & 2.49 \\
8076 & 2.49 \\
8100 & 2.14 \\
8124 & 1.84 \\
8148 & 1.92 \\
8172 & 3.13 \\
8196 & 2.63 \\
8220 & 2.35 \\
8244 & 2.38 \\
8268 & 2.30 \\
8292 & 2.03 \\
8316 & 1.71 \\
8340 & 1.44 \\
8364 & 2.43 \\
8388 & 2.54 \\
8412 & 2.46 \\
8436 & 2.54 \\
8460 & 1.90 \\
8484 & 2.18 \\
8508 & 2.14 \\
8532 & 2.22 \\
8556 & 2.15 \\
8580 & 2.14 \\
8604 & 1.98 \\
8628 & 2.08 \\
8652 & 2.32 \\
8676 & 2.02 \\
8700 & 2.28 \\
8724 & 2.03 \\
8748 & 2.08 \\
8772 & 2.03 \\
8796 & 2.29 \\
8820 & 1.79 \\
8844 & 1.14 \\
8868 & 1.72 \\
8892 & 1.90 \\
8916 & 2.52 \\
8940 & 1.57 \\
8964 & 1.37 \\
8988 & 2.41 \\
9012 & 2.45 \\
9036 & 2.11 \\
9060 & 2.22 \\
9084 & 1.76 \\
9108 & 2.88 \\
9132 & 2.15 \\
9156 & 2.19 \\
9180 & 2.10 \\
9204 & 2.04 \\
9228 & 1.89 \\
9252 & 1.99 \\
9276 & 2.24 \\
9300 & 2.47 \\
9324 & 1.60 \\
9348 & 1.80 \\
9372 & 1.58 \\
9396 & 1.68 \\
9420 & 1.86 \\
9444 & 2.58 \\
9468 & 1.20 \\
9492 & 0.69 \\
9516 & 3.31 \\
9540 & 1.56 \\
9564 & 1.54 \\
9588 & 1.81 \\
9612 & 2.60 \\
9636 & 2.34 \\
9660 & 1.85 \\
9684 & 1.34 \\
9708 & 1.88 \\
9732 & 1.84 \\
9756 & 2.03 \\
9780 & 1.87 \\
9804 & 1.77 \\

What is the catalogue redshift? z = 0.25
